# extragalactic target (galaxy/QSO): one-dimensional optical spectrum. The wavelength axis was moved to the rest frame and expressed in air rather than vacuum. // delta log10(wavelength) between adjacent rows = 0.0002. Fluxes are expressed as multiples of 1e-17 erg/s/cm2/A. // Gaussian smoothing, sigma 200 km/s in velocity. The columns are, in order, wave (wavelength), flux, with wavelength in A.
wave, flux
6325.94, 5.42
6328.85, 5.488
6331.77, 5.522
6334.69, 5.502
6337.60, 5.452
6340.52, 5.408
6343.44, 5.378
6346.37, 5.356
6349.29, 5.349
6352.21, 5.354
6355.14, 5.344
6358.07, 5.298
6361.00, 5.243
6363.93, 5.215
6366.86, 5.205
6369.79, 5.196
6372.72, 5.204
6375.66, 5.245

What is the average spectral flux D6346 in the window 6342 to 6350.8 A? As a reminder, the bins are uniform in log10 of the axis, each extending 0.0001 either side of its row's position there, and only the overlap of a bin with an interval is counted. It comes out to 5.36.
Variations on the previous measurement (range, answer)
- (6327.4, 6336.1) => 5.5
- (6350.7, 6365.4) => 5.29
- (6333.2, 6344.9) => 5.44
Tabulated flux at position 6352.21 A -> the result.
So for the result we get 5.354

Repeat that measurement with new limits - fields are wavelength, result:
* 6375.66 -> 5.245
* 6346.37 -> 5.356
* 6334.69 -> 5.502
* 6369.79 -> 5.196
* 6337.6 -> 5.452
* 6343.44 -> 5.378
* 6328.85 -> 5.488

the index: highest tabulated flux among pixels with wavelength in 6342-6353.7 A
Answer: 5.378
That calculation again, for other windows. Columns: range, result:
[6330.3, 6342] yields 5.522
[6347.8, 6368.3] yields 5.354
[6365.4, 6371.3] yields 5.205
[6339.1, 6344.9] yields 5.408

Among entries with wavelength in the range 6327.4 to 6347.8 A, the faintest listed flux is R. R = 5.356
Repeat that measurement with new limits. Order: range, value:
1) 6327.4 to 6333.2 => 5.488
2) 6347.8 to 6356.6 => 5.344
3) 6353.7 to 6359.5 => 5.298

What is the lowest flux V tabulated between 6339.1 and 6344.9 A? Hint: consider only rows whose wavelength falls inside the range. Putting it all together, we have 5.378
